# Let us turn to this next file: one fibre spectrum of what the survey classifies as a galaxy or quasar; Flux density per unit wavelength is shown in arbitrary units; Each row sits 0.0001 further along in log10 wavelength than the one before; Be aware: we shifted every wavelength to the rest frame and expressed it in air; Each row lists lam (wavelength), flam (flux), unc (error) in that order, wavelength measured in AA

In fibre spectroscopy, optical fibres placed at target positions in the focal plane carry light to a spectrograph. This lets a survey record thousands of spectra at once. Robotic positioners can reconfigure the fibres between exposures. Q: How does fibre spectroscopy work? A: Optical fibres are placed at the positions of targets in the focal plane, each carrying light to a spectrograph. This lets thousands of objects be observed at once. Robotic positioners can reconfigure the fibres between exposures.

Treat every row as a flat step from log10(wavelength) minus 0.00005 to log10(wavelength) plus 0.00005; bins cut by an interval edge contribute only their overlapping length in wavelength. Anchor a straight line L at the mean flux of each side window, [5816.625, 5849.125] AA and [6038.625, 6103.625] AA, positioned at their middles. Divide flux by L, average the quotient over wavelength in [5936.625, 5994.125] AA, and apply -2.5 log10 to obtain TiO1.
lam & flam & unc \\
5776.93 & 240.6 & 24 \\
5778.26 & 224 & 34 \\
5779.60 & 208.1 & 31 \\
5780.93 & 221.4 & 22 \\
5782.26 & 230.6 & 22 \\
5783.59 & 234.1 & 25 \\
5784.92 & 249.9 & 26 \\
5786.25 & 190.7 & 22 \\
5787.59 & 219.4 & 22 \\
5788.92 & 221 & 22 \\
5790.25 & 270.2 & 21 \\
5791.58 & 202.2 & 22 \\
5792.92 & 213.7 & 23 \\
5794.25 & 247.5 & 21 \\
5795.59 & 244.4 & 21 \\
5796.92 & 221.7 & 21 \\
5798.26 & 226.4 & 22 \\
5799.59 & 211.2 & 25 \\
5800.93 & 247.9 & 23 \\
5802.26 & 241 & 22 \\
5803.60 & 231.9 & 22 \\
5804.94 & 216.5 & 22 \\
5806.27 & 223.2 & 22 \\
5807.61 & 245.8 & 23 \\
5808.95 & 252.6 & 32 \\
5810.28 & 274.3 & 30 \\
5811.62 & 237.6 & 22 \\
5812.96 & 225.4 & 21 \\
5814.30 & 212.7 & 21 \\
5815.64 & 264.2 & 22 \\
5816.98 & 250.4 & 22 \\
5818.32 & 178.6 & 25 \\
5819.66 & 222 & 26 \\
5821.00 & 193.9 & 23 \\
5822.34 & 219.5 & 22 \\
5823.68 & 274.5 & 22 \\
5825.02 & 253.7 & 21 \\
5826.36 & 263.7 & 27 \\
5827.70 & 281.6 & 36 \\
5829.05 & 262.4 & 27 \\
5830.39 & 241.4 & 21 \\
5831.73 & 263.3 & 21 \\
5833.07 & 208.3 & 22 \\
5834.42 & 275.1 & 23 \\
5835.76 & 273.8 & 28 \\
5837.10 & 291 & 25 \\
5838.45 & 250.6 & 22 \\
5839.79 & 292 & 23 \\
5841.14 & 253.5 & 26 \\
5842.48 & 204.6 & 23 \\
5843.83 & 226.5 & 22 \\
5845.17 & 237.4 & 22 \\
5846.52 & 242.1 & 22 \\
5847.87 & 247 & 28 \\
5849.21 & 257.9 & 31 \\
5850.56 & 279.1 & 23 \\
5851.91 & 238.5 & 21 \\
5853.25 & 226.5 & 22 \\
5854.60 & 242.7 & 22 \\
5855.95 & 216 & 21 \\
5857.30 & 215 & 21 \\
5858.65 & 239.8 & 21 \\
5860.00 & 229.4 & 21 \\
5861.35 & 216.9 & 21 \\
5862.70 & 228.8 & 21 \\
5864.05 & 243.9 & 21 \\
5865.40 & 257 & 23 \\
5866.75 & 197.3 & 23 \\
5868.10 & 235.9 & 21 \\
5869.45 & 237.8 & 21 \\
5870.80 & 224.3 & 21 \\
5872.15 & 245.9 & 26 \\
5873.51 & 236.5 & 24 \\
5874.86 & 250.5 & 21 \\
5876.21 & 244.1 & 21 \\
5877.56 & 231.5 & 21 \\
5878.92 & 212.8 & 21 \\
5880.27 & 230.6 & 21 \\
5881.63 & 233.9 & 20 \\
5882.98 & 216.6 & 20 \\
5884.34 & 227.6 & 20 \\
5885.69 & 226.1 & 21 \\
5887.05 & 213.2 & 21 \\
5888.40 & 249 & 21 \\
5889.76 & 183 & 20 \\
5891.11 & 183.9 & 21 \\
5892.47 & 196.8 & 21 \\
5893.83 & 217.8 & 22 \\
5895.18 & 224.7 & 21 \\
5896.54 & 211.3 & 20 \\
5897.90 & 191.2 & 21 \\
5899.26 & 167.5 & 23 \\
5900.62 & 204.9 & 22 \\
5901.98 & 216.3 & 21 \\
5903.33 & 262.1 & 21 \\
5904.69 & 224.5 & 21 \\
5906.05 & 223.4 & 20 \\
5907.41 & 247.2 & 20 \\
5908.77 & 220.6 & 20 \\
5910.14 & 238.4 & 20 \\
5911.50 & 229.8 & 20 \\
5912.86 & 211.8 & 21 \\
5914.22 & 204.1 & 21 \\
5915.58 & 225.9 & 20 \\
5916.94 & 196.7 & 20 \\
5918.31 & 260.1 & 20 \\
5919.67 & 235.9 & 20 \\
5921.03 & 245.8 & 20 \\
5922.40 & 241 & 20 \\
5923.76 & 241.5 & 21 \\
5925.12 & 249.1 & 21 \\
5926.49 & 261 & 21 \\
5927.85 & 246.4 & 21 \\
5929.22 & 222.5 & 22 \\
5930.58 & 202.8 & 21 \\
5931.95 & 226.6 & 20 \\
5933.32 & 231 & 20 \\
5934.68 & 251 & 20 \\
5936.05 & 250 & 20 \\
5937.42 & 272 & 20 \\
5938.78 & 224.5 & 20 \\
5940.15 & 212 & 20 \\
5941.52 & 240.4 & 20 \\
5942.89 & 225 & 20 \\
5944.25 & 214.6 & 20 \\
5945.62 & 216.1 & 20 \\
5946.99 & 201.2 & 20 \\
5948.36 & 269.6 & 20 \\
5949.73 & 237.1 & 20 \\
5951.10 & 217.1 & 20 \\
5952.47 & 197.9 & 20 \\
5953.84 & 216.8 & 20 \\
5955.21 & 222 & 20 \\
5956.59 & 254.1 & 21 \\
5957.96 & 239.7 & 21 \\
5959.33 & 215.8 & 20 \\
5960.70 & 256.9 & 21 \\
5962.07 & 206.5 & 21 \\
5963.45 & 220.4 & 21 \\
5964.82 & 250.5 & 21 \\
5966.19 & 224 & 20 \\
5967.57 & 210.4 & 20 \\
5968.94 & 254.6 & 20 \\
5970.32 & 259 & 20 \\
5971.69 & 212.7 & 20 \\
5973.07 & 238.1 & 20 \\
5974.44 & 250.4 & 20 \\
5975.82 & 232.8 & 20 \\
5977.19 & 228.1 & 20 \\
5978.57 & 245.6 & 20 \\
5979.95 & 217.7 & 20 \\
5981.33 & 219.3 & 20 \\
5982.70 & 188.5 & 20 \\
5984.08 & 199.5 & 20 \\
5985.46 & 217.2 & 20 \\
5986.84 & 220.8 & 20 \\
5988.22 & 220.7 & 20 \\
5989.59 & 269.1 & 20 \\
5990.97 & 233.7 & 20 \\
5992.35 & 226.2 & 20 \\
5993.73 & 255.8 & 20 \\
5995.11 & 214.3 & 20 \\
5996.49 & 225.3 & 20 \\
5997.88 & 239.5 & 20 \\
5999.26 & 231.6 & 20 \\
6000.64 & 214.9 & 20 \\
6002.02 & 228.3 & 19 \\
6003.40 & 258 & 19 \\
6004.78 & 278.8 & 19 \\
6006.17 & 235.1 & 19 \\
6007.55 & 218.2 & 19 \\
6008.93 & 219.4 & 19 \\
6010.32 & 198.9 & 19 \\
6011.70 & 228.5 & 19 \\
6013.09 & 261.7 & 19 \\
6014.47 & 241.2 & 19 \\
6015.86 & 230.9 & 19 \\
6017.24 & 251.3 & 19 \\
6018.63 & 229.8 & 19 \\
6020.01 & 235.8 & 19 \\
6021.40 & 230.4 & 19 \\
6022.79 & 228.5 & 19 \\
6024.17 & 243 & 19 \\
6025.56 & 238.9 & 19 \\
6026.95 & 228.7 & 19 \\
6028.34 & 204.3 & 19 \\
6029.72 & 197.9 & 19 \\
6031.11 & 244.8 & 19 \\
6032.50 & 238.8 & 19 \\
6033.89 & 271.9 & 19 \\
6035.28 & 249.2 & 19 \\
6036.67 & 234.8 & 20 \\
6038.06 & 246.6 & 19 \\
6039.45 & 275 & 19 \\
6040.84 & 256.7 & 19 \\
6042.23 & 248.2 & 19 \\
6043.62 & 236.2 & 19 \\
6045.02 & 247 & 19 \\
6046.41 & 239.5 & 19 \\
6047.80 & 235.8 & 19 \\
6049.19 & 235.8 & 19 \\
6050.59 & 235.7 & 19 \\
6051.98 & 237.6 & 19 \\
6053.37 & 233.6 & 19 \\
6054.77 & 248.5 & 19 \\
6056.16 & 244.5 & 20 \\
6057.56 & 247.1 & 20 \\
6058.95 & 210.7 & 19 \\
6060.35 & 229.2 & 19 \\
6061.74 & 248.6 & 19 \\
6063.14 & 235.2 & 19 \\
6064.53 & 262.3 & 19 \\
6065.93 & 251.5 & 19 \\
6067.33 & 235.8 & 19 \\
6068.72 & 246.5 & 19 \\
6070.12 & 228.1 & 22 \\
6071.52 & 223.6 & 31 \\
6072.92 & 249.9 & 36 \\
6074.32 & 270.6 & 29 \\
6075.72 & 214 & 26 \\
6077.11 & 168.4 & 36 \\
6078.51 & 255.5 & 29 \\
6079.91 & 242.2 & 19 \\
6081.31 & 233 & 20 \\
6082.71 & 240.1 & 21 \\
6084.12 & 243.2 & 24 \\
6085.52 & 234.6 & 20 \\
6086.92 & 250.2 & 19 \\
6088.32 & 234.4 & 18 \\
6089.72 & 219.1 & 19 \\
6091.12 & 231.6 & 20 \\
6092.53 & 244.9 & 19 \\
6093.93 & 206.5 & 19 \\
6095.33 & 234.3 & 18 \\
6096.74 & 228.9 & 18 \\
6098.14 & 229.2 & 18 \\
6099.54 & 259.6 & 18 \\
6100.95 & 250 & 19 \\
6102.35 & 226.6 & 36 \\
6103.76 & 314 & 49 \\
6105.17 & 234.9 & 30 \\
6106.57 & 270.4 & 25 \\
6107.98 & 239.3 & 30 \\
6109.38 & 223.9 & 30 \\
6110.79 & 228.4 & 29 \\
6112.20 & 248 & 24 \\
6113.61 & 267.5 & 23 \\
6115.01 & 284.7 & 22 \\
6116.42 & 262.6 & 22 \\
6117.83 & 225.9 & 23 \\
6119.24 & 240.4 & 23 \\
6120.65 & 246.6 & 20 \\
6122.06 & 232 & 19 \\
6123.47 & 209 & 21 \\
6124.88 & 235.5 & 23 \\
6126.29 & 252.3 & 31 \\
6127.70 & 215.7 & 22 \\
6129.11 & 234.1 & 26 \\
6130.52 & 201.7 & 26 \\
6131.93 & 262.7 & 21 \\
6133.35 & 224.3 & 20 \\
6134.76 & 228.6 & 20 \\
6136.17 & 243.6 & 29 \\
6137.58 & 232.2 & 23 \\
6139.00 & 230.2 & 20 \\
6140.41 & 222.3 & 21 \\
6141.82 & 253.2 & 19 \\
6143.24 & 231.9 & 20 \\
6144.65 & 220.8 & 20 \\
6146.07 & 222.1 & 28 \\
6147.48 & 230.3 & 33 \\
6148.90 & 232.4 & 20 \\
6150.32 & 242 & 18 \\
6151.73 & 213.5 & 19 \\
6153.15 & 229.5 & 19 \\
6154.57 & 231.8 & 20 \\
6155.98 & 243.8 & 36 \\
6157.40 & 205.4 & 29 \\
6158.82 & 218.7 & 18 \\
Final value 0.06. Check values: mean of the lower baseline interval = 246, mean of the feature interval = 229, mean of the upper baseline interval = 239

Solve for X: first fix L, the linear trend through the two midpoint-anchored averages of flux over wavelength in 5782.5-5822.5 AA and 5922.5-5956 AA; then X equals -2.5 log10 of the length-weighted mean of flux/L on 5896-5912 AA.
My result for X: 0.05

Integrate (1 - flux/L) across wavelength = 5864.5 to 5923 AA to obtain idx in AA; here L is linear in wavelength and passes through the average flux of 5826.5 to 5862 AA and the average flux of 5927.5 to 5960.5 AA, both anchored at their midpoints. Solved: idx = 3.48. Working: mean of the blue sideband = 247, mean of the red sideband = 230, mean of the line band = 224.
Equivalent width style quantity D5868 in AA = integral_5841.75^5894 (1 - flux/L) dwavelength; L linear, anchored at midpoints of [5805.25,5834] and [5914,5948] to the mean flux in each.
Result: 1.7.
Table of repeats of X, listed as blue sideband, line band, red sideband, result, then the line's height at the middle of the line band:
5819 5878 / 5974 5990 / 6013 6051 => 0.07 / 240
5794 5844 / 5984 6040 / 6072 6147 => 0.02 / 239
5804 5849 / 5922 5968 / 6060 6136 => 0.05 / 242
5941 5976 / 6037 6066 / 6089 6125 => -0.02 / 238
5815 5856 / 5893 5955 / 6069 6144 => 0.08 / 244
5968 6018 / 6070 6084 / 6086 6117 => 0.04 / 242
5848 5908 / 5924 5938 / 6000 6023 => -0.05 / 230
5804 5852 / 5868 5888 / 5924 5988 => 0.04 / 239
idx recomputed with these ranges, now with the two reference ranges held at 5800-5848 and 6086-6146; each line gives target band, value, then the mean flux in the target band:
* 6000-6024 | 0.55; 235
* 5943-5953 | 0.79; 223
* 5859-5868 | 0.49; 230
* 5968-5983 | 0.55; 232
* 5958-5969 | 0.56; 229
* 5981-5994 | 0.90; 224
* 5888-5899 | 1.72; 205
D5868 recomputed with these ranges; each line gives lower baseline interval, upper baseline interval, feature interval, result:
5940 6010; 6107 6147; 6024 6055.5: -1.1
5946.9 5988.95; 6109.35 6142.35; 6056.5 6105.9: -0.7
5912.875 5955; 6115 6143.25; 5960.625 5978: -0.1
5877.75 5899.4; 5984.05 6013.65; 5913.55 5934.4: -1.3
